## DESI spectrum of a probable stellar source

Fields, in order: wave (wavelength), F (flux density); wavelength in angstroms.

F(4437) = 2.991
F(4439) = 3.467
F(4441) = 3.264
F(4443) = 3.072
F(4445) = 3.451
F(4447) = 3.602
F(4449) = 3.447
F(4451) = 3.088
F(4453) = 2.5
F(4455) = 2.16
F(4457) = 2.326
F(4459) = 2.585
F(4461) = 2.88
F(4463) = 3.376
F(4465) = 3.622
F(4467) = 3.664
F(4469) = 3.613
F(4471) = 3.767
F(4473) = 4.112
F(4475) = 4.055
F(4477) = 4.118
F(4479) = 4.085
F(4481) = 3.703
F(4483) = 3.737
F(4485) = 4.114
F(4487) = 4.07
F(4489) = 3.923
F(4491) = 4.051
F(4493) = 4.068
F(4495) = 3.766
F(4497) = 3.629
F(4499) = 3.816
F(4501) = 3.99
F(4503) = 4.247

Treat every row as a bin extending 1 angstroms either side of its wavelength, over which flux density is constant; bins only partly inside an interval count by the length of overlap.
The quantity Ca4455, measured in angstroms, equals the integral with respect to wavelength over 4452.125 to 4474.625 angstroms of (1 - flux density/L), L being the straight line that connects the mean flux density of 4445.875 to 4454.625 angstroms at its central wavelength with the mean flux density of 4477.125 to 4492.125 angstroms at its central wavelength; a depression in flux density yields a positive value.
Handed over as 1.8 angstroms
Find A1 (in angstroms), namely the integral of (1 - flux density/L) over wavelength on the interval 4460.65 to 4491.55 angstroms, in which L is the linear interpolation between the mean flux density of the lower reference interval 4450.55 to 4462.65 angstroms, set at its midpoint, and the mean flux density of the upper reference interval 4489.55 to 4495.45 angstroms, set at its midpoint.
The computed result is -4.5 angstroms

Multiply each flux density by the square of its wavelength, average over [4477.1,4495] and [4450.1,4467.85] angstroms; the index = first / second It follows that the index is 1.4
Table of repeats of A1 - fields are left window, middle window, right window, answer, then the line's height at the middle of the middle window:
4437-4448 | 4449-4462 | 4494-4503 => 3.0 angstroms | 3.46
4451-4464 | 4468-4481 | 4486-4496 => -2.4 angstroms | 3.33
